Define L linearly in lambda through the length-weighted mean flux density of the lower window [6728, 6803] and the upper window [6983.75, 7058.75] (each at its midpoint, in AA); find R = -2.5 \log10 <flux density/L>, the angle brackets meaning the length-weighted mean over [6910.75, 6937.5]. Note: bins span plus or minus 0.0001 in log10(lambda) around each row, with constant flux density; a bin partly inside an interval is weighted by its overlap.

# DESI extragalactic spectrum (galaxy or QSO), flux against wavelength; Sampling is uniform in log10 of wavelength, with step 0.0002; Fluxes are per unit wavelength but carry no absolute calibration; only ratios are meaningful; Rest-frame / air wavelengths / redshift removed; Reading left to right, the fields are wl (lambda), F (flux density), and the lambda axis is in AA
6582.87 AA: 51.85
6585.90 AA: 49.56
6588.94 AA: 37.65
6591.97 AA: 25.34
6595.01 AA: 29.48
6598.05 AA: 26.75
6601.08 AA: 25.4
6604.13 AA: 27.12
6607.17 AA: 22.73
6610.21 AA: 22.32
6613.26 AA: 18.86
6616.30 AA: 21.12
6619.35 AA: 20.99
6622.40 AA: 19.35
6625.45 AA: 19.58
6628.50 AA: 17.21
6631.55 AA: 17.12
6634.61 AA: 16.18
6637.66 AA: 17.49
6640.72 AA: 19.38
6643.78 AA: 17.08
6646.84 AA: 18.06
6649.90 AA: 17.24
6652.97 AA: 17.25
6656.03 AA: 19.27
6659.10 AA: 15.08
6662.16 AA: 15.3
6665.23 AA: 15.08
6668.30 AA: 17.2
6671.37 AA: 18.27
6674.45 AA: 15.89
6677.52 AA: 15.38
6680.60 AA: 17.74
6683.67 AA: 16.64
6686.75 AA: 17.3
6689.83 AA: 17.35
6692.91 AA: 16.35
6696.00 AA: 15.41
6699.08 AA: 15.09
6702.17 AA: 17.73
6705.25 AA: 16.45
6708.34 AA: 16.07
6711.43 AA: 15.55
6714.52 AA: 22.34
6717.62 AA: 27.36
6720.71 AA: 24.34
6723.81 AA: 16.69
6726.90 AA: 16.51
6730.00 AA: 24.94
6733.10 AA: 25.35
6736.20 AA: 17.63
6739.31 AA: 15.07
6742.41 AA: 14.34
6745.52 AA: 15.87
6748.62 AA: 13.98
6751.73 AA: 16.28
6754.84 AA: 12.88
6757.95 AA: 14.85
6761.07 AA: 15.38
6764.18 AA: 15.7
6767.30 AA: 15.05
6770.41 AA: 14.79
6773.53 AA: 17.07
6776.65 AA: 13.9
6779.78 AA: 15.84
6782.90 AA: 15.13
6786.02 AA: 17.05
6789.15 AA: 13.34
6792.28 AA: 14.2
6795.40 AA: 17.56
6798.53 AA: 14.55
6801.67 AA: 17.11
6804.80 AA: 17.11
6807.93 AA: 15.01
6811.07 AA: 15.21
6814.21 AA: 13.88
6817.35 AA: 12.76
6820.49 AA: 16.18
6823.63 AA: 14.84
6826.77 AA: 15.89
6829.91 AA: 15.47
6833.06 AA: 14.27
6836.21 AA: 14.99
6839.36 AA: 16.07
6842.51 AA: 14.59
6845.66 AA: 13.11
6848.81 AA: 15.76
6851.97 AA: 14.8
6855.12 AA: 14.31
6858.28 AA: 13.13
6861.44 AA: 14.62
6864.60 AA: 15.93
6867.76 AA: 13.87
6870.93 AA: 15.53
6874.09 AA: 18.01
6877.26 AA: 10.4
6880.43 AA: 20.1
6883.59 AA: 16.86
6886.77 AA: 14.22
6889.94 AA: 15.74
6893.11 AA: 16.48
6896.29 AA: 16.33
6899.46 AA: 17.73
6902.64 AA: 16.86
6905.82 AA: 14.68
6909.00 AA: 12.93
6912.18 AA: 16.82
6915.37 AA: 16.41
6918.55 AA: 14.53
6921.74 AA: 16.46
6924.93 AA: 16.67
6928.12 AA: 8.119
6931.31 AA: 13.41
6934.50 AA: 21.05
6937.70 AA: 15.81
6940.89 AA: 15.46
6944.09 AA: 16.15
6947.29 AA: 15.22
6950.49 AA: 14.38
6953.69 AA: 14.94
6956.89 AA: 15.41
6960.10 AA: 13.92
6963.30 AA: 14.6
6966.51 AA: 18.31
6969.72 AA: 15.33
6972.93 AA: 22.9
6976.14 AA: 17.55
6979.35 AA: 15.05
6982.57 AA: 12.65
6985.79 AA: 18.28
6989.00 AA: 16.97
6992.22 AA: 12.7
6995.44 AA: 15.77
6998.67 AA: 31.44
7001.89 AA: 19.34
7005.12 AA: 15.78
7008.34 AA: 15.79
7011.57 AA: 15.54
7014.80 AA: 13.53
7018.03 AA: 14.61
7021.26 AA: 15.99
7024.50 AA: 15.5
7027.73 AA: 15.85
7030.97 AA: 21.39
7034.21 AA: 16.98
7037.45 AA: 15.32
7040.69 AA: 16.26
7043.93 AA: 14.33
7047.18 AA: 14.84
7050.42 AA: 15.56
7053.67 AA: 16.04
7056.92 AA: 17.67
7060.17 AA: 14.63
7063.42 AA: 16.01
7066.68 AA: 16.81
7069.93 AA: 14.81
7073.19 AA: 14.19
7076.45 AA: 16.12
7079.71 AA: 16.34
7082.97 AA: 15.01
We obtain 0.073 mag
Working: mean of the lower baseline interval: 16.2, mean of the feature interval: 15.4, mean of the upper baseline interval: 16.7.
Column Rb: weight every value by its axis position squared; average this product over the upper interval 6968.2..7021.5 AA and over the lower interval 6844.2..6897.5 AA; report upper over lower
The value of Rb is 1.16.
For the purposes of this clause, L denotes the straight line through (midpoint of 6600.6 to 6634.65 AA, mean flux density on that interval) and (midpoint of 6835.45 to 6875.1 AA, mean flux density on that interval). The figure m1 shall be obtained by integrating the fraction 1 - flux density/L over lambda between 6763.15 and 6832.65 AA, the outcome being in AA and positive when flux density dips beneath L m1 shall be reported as 4.2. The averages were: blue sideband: 20.7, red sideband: 14.9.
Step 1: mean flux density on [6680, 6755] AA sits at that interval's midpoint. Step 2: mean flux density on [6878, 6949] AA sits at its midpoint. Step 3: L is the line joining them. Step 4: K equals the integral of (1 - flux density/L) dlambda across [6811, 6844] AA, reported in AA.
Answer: 3.5 AA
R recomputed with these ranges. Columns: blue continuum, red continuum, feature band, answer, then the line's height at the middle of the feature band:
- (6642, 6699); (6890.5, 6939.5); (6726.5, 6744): -0.16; 16.4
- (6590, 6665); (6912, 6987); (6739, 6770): 0.23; 18.5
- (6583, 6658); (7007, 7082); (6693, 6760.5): 0.20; 21.3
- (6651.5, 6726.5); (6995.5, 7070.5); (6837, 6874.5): 0.15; 17.1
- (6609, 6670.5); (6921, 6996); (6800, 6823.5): 0.10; 16.8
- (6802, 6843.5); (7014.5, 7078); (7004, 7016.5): 0.04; 15.8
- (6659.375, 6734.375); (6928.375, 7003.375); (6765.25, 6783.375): 0.16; 17.7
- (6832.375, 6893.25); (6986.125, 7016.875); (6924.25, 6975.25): 0.06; 16.6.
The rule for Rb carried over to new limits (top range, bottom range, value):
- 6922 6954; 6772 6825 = 1.03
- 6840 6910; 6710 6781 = 0.91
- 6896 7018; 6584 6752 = 0.89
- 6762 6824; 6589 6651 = 0.76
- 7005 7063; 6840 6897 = 1.09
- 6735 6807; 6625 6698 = 0.94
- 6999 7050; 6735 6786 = 1.16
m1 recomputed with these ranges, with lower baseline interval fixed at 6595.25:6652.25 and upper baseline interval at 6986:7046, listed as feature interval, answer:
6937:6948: 1.2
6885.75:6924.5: 4.4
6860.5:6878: 3.1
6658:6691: 5.7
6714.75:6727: -1.5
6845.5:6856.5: 2.2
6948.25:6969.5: 2.6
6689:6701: 2.3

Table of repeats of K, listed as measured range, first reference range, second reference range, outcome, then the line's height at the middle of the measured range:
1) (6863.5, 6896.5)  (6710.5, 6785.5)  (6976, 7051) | 2.4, 17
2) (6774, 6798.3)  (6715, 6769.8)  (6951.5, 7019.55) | 3.1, 17.6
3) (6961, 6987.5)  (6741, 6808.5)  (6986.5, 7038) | 0.1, 16.8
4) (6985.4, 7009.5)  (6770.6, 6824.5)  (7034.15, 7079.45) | -4.2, 15.6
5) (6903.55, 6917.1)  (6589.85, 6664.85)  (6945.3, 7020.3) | 1.6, 17.3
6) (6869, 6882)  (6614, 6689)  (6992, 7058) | 0.9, 17.1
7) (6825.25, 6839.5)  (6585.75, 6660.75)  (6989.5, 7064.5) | 2.8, 19.1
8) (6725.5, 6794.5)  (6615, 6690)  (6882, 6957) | 2.4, 16.7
